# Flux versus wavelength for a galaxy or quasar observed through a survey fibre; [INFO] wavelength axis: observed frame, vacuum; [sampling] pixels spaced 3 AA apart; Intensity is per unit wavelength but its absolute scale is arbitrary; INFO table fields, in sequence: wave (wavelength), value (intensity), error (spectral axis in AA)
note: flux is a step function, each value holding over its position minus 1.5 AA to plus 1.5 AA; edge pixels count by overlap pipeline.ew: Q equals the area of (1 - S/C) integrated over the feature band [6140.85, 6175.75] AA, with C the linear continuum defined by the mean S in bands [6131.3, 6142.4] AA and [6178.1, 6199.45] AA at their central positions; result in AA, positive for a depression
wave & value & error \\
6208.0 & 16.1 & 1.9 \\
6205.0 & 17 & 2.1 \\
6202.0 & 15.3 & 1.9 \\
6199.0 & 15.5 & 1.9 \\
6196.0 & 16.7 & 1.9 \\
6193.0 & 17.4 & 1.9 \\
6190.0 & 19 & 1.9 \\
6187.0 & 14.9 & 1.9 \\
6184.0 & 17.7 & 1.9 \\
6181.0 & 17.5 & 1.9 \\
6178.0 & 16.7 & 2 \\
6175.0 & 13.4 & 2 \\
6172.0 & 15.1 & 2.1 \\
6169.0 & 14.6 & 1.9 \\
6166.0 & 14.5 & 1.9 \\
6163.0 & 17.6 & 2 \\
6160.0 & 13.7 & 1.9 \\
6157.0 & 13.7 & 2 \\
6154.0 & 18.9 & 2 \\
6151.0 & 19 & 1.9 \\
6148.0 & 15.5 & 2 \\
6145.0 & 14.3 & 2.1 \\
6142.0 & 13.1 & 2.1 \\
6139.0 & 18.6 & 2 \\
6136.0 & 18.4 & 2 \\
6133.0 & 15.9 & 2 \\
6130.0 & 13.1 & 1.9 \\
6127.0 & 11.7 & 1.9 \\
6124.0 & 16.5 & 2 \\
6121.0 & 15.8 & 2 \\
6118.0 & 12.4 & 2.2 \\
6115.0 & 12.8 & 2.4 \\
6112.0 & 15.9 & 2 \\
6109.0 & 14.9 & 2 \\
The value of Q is 3.2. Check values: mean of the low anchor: 16.8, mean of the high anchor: 17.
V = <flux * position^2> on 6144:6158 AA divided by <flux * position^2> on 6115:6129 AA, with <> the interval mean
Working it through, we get 1.2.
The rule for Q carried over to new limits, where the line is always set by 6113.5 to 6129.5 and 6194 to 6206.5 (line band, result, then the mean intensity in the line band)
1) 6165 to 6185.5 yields -0.32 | 15.7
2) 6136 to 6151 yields -1.65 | 16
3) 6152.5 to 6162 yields -0.43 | 15.5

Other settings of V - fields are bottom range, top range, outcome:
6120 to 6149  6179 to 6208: 1.12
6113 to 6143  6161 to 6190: 1.09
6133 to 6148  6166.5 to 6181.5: 0.96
